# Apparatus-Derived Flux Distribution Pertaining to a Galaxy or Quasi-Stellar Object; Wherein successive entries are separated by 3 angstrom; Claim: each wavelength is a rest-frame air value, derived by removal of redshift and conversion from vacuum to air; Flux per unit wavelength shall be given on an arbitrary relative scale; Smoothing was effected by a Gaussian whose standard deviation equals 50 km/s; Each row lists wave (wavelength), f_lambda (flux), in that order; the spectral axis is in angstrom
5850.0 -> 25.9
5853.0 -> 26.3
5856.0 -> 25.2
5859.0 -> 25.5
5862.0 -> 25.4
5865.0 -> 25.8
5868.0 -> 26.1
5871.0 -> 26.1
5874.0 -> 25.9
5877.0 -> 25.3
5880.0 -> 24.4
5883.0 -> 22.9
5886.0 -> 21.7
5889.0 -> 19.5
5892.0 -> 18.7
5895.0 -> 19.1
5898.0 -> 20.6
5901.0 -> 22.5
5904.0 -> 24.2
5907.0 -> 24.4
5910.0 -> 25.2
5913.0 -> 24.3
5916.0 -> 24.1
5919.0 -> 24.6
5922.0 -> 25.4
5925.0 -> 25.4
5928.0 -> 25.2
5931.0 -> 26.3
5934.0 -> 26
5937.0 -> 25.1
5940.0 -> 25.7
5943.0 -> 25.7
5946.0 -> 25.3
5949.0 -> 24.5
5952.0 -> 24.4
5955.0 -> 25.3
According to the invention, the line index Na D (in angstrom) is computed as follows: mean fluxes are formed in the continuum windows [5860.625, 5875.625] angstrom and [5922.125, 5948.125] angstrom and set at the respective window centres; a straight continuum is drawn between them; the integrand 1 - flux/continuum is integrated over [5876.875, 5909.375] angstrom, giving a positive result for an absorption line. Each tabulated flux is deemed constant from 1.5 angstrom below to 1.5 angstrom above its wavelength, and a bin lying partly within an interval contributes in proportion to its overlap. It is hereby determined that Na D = 4.6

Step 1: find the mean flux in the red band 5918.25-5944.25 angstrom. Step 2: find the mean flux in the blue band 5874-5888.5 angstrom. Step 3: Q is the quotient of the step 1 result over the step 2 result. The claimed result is 1.1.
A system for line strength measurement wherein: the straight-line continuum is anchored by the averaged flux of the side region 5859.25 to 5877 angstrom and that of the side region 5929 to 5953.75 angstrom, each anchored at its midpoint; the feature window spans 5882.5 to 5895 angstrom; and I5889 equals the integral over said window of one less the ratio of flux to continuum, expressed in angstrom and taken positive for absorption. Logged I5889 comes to 2.6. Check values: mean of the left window 25.8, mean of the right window 25.4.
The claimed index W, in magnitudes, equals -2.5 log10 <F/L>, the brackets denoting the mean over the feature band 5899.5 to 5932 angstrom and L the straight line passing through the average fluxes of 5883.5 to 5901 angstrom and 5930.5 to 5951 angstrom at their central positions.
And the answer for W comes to -0.09 mag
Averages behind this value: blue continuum 20.3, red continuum 25.4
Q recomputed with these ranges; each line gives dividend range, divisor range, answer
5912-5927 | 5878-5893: 1.14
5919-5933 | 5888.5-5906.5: 1.21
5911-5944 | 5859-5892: 1.05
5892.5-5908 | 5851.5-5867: 0.85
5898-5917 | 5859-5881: 0.93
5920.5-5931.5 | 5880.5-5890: 1.17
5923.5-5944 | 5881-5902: 1.23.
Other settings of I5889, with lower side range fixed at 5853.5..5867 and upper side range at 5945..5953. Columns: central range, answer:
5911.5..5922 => 0.2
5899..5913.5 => 0.7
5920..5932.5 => -0.3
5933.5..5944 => -0.3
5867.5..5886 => 0.5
